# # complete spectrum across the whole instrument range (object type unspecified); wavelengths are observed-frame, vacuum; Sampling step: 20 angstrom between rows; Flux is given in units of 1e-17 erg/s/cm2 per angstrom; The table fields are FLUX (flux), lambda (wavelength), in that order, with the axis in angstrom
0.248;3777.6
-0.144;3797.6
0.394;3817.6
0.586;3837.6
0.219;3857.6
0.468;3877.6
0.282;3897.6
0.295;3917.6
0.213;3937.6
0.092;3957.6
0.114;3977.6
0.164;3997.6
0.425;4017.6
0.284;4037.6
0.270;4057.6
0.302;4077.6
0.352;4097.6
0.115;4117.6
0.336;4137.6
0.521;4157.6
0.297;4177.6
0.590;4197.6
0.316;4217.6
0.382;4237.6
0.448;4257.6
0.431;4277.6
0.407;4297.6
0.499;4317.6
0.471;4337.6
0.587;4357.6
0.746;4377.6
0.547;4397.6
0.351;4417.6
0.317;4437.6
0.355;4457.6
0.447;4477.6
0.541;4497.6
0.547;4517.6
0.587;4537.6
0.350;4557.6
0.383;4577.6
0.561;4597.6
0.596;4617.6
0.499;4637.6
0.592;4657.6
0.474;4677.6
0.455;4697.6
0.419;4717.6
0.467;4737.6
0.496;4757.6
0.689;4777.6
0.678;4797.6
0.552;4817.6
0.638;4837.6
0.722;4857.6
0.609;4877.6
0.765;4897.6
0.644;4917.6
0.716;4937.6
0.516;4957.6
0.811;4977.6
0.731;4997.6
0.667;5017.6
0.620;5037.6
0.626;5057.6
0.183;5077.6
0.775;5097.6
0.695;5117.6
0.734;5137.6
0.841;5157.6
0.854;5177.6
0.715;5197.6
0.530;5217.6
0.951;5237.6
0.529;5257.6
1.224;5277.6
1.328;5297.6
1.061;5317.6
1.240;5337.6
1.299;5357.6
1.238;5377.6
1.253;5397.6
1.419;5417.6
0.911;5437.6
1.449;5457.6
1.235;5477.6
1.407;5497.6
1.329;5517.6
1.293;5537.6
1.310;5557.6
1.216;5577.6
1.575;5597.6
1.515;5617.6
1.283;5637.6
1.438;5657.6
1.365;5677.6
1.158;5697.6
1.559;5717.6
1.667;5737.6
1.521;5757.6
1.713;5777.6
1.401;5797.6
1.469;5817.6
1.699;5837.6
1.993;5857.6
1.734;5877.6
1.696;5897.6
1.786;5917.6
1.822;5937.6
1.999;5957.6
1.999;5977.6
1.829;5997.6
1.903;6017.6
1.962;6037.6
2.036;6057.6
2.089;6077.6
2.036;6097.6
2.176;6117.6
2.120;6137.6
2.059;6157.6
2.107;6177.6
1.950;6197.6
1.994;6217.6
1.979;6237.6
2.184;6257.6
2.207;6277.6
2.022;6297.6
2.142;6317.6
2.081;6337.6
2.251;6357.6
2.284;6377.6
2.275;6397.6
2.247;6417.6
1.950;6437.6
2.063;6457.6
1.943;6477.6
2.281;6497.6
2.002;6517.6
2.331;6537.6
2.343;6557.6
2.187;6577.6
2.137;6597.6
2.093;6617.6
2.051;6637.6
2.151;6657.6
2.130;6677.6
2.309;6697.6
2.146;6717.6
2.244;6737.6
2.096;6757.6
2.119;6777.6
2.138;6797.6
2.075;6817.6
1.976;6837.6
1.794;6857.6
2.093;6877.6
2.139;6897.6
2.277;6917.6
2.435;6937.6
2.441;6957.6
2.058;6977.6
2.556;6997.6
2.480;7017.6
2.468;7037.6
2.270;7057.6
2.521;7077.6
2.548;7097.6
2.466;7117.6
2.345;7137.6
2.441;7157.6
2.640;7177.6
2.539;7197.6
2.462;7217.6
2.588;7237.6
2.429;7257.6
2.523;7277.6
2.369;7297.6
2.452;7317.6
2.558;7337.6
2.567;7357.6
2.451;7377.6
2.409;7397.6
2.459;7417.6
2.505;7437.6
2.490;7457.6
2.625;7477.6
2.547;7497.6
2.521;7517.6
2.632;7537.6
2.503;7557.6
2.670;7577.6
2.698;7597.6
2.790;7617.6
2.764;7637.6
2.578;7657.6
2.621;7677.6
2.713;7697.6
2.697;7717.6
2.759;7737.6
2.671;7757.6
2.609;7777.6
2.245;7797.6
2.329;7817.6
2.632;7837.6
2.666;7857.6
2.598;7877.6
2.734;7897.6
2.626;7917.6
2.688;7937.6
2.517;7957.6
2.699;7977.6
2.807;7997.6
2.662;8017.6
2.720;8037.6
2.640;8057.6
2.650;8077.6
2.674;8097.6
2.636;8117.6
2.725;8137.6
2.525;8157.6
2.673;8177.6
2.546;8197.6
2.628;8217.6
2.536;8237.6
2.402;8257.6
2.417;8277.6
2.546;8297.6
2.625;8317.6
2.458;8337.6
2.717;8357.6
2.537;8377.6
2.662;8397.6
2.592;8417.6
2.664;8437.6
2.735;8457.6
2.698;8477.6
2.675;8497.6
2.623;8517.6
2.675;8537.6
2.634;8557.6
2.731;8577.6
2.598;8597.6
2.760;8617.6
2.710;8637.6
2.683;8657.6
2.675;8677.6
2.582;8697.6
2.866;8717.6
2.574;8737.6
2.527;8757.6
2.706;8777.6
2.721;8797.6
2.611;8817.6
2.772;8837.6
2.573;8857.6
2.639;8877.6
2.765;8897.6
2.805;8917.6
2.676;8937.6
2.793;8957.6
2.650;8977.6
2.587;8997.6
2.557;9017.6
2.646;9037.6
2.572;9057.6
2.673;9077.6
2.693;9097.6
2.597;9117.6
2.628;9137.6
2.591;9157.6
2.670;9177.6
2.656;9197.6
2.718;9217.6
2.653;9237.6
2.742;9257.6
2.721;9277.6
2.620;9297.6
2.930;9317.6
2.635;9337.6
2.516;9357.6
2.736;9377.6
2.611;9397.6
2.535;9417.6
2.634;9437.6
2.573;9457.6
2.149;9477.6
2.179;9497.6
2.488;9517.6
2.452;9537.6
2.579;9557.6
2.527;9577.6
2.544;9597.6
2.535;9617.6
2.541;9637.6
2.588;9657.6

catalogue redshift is 0.32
